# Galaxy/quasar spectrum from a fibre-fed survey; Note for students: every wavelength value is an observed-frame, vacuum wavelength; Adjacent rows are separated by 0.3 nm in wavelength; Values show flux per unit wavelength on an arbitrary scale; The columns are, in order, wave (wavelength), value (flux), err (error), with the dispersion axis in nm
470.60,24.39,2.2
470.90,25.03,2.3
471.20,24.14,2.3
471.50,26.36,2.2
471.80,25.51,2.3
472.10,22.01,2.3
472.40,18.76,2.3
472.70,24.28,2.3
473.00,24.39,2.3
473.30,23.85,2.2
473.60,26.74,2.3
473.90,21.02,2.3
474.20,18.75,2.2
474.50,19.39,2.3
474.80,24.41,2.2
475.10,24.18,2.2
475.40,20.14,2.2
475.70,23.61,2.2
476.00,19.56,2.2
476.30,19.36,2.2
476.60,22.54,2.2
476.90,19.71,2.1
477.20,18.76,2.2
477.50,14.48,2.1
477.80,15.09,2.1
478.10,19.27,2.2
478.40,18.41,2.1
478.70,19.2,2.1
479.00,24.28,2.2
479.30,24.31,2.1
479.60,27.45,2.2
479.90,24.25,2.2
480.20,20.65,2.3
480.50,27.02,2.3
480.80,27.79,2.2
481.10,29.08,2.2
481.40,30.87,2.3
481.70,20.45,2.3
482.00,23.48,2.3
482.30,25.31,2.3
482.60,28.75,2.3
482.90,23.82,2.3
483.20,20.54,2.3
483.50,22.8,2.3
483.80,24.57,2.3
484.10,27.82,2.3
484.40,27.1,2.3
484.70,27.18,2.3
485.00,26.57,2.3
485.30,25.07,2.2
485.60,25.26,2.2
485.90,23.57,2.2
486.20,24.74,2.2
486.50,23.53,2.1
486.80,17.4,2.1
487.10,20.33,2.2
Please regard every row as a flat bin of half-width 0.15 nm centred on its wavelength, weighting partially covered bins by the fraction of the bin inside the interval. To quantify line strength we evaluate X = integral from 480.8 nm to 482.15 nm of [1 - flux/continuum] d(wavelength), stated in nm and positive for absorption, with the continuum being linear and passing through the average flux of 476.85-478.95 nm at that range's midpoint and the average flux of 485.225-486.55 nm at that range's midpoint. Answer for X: -0.34 nm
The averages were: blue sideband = 18.1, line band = 26.2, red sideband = 24.5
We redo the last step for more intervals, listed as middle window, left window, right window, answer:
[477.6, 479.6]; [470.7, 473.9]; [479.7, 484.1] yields 0.34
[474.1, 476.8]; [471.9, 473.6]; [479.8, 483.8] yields 0.26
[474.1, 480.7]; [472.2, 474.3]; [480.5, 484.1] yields 0.75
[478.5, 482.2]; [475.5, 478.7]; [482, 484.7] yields -0.43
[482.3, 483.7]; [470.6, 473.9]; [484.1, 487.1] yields 0.01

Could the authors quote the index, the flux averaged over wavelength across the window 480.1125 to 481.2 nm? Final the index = 26.3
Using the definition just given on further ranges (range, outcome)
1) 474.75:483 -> 22.7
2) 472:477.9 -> 21.1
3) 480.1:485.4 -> 25.5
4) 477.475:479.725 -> 20.6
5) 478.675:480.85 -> 24.5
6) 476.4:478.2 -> 18.3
